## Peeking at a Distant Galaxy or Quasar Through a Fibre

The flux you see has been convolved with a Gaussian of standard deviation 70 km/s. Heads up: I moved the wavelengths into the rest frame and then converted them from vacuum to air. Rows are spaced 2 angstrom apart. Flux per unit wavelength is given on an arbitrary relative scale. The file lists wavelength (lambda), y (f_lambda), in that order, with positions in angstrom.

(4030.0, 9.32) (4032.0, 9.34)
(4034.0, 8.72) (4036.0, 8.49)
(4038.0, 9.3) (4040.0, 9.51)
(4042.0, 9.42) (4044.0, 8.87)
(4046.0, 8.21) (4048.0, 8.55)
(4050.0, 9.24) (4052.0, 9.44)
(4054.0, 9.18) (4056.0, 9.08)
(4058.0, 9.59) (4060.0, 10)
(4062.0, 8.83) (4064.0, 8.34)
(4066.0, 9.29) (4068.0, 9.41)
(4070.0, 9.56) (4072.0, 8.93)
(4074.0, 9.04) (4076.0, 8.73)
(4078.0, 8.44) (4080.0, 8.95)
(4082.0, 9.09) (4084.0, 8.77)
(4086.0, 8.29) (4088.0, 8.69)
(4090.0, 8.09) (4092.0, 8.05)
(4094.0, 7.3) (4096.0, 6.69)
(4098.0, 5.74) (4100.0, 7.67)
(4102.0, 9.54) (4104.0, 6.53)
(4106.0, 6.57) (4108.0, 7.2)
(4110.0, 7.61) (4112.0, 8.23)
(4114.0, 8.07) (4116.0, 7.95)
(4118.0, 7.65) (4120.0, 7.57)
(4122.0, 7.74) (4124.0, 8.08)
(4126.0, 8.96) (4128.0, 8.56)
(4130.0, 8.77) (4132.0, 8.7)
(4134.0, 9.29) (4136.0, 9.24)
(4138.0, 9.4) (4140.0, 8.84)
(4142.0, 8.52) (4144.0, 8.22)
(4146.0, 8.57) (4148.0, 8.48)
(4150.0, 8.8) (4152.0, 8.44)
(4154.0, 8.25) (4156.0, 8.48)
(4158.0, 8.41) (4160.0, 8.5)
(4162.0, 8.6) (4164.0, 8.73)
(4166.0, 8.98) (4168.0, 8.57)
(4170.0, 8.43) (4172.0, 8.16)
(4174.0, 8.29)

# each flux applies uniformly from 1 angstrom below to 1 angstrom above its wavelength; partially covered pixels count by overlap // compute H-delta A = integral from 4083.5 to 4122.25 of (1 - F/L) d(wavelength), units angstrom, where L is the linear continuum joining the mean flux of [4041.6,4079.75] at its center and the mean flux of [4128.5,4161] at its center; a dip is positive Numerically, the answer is 5.2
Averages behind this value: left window 9.05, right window 8.68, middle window 7.68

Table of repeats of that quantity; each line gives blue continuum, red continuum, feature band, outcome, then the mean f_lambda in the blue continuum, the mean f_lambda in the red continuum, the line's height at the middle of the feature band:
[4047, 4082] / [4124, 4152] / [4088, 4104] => 2.4 angstrom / 9.09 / 8.76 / 8.95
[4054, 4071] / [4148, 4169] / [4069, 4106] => 3.7 angstrom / 9.26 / 8.57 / 9.08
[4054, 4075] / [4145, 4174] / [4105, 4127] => 2.6 angstrom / 9.21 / 8.52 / 8.83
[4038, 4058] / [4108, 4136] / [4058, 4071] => -0.5 angstrom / 9.09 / 8.24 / 8.9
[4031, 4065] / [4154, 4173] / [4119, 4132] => 0.6 angstrom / 9.07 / 8.52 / 8.7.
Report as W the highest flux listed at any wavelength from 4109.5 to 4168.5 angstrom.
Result 9.4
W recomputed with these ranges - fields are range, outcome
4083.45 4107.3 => 9.54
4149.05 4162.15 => 8.8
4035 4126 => 10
